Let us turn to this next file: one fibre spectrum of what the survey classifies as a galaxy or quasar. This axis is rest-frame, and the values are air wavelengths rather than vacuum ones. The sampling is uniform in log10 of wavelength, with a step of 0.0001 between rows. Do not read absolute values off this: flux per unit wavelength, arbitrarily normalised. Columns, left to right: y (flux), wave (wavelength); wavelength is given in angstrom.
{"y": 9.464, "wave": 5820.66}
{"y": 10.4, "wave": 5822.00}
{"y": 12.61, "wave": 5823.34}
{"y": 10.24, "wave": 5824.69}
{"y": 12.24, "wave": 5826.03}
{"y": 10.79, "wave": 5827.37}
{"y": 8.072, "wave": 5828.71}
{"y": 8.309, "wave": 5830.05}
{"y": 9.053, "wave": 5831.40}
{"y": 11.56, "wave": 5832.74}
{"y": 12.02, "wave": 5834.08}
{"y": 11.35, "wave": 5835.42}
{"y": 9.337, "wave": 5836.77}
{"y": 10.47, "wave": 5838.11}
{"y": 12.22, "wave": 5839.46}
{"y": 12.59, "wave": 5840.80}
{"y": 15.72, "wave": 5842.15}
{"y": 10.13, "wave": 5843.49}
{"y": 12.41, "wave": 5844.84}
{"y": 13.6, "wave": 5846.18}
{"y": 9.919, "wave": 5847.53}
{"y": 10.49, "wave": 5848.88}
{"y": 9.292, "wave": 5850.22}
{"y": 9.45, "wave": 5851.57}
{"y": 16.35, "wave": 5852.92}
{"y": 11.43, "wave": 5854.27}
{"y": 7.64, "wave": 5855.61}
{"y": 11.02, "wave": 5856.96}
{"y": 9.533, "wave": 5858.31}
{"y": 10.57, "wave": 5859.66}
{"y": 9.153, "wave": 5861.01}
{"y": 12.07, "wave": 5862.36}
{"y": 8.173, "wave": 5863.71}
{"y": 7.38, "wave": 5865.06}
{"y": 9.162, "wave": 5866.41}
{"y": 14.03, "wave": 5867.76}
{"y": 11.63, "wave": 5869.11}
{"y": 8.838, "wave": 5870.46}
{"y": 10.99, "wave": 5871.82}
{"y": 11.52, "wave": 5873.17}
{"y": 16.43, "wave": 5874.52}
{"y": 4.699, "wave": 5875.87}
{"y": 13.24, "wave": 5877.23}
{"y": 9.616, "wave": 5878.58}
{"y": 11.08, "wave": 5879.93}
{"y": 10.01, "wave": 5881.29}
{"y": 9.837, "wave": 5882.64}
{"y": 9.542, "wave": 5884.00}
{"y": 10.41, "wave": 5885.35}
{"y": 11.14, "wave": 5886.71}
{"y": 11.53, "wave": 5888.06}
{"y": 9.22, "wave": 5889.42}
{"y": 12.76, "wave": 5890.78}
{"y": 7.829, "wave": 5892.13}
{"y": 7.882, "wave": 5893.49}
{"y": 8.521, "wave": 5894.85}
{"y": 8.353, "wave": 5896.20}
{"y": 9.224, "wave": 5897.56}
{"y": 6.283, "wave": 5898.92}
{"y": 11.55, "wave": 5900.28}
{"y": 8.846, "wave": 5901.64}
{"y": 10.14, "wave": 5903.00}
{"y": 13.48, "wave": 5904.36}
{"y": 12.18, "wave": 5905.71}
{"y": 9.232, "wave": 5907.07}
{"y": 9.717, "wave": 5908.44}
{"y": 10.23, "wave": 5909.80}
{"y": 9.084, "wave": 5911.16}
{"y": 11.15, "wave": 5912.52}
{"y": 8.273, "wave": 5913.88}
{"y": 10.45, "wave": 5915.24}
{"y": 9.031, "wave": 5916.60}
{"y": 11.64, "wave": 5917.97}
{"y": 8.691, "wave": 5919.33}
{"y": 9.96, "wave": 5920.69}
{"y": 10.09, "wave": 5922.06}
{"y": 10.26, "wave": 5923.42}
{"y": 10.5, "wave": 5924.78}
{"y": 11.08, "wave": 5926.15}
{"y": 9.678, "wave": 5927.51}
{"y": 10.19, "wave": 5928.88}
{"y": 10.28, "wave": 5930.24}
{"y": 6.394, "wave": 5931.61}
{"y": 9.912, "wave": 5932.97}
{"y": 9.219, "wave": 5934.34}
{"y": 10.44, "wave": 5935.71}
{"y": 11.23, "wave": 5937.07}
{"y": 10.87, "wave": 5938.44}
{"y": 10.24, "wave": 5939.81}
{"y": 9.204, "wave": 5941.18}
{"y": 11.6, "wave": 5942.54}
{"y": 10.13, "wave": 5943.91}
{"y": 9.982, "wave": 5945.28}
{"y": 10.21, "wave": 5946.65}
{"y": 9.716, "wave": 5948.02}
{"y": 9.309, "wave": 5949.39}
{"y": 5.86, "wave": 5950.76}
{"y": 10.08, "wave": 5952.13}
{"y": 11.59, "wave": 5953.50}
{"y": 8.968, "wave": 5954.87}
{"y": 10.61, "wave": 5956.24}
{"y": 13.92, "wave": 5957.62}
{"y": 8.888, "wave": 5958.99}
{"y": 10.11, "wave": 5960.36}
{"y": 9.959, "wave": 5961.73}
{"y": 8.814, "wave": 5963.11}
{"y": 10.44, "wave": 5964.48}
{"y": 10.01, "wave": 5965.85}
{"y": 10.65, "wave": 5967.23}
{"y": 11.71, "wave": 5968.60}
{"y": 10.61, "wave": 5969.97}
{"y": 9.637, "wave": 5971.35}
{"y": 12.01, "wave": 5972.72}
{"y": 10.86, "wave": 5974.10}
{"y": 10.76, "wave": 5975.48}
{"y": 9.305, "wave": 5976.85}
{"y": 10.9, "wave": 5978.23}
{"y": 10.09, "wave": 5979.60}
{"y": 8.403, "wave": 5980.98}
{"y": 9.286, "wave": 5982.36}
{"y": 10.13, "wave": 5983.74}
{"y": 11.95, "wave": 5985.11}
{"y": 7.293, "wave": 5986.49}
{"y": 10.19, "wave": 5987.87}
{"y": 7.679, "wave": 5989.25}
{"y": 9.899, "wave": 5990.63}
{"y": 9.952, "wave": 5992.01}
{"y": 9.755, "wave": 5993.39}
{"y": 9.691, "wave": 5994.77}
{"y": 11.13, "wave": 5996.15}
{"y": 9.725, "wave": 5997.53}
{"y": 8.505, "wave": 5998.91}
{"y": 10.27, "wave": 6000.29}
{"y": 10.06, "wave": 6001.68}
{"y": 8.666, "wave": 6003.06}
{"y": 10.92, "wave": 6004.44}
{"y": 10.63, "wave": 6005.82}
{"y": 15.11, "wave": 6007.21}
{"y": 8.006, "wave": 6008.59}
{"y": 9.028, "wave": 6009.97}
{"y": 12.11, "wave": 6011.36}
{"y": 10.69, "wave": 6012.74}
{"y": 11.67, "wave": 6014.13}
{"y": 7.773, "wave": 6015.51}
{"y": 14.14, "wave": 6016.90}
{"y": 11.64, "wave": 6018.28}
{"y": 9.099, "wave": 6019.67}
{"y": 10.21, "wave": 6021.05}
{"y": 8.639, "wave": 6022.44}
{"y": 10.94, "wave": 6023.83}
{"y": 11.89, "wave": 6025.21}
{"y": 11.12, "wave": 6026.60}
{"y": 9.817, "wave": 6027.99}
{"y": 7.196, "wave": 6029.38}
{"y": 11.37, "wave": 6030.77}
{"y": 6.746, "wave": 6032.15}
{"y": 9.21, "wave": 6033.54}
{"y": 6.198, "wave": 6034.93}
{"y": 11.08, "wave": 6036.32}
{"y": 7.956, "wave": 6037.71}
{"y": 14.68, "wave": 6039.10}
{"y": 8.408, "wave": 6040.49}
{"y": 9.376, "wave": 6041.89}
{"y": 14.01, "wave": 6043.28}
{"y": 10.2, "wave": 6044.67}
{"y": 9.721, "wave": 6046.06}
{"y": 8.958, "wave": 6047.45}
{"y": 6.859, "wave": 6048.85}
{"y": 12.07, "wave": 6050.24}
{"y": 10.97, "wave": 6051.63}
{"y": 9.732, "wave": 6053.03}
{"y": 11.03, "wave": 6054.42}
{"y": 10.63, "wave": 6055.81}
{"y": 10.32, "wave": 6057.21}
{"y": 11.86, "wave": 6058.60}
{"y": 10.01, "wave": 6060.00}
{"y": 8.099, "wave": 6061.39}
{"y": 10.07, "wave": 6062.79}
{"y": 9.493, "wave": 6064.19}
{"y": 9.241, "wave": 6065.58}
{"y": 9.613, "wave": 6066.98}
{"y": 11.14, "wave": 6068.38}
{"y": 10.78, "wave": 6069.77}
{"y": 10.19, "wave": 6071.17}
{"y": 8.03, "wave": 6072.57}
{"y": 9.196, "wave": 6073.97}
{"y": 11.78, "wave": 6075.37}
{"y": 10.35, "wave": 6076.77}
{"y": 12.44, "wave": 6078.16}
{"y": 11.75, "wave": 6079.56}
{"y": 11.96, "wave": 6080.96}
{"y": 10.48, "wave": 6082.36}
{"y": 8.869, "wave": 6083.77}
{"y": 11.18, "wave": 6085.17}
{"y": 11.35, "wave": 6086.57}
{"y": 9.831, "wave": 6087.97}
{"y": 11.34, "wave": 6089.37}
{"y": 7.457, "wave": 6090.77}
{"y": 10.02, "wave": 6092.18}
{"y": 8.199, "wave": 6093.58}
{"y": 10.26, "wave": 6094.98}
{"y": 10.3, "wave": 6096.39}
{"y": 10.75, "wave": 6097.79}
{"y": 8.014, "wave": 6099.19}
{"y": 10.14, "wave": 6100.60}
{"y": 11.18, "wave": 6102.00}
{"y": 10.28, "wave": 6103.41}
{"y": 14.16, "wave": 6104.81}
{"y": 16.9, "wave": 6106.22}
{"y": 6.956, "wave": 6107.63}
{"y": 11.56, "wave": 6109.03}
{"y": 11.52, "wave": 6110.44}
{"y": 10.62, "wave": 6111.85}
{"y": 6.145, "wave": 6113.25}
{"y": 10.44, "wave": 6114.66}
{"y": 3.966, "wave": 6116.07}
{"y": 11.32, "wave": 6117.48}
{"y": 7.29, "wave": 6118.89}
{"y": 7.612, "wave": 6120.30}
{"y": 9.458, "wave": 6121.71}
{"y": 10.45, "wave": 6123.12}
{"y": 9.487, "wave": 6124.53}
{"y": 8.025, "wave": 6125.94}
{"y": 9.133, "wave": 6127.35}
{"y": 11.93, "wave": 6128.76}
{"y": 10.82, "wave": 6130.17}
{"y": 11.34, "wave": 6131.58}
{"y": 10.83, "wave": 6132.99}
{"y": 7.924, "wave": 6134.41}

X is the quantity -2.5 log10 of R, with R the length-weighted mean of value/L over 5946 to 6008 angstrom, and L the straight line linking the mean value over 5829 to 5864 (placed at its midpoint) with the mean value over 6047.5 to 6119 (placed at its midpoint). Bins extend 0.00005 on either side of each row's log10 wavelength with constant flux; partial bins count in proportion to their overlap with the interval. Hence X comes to 0.04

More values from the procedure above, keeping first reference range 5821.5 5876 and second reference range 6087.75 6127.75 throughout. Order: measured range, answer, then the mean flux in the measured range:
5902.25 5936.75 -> 0.05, 10.1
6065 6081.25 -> -0.07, 10.5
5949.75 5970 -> 0.03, 10.1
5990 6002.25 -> 0.04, 9.88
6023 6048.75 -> 0.02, 9.86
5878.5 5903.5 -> 0.11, 9.67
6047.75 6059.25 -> -0.04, 10.4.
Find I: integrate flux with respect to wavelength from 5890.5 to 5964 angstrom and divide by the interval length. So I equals 9.87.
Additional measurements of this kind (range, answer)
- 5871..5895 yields 10.4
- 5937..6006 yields 10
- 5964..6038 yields 10.1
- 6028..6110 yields 10.2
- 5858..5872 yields 10.1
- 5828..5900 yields 10.4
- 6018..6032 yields 10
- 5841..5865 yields 10.9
